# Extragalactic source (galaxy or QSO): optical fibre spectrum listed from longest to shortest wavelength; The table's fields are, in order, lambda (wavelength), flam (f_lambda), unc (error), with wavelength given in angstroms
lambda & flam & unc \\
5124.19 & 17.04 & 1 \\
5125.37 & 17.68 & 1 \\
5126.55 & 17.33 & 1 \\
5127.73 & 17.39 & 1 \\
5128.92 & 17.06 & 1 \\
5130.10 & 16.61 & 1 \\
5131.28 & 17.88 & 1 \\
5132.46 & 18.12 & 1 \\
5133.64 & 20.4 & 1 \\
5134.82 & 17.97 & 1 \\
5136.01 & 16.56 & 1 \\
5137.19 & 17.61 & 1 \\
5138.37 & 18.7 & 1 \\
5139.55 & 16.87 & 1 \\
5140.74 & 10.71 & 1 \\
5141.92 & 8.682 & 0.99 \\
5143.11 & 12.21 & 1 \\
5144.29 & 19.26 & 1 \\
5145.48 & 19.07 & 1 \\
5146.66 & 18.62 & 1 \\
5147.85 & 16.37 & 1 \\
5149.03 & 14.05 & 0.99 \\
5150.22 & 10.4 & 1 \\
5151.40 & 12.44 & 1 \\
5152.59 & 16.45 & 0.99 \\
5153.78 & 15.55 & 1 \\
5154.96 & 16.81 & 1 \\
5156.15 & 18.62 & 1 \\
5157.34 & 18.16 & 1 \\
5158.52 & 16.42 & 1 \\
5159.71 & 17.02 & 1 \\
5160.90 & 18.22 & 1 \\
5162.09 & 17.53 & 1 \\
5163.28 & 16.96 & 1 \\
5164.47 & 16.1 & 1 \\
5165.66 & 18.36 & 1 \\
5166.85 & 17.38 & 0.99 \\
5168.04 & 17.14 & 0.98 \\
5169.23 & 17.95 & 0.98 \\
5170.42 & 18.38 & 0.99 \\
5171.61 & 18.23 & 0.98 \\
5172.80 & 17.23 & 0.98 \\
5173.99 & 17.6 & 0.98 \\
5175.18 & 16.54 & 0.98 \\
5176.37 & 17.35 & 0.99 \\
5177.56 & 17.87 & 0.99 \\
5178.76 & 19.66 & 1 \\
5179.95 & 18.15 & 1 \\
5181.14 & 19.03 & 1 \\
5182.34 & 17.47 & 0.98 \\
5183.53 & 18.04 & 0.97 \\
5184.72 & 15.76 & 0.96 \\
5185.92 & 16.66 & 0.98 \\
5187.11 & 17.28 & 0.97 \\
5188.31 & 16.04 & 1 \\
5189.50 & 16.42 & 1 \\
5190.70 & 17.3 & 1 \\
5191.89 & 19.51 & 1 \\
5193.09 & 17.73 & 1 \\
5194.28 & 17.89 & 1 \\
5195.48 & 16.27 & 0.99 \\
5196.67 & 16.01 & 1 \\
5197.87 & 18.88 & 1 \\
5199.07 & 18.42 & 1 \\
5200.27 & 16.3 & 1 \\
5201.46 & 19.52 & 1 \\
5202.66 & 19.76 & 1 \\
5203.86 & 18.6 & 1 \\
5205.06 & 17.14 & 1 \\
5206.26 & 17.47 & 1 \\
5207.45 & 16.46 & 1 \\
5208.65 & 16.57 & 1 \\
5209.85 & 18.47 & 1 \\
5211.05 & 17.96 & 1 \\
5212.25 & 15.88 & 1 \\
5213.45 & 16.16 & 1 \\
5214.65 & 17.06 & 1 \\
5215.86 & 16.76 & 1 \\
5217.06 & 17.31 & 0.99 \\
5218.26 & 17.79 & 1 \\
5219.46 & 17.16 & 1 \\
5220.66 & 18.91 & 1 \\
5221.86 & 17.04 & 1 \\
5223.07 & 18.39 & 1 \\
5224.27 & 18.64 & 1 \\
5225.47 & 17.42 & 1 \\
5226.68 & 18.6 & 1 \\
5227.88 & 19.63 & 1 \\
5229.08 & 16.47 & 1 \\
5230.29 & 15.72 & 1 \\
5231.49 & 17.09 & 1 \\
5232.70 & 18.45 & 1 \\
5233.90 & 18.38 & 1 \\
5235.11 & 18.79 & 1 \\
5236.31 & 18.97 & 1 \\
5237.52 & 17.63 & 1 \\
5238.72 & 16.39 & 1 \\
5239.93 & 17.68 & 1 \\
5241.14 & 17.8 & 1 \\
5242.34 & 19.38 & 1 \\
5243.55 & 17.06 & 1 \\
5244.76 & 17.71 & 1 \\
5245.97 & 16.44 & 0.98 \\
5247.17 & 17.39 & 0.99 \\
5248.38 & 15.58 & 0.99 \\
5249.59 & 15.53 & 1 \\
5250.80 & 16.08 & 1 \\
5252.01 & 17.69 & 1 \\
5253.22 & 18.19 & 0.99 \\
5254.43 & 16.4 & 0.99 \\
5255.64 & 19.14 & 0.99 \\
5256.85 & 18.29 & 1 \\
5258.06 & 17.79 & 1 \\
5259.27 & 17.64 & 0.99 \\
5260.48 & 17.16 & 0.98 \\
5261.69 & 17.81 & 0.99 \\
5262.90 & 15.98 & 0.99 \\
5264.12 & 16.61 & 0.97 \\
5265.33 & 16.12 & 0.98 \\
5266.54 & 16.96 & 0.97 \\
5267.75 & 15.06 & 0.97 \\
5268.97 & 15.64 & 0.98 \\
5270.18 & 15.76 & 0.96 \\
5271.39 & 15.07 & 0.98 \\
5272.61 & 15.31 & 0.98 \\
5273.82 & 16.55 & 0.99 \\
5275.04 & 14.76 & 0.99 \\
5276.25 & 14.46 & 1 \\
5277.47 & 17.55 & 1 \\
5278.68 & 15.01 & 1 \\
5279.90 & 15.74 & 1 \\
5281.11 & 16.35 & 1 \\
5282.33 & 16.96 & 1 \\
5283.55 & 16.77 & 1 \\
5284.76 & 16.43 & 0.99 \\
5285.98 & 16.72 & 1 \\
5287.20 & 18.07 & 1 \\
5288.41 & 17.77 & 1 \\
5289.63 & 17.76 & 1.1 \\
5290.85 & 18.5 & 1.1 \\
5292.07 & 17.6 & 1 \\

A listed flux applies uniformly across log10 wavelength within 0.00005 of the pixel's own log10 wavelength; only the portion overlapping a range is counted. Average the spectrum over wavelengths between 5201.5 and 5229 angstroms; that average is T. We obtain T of 17.7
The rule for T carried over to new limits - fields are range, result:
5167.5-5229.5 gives 17.6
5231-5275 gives 17.1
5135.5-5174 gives 16.4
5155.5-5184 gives 17.7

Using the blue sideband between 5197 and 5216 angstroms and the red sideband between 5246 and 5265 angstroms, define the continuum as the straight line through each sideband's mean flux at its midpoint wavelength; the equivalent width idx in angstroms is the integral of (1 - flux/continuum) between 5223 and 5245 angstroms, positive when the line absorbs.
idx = -0.73 angstroms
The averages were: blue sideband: 17.6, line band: 17.9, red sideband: 17.1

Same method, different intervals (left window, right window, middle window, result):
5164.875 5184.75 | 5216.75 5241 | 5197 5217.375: 0.31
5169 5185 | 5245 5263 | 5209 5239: -0.35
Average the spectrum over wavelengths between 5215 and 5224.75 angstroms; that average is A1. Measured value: 17.7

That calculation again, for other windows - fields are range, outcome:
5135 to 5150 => 15.6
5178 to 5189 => 17.6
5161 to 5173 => 17.6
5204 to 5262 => 17.5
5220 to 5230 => 18.1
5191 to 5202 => 17.8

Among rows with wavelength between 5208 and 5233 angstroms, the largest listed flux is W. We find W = 19.63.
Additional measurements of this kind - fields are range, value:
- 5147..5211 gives 19.76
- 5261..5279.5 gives 17.81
